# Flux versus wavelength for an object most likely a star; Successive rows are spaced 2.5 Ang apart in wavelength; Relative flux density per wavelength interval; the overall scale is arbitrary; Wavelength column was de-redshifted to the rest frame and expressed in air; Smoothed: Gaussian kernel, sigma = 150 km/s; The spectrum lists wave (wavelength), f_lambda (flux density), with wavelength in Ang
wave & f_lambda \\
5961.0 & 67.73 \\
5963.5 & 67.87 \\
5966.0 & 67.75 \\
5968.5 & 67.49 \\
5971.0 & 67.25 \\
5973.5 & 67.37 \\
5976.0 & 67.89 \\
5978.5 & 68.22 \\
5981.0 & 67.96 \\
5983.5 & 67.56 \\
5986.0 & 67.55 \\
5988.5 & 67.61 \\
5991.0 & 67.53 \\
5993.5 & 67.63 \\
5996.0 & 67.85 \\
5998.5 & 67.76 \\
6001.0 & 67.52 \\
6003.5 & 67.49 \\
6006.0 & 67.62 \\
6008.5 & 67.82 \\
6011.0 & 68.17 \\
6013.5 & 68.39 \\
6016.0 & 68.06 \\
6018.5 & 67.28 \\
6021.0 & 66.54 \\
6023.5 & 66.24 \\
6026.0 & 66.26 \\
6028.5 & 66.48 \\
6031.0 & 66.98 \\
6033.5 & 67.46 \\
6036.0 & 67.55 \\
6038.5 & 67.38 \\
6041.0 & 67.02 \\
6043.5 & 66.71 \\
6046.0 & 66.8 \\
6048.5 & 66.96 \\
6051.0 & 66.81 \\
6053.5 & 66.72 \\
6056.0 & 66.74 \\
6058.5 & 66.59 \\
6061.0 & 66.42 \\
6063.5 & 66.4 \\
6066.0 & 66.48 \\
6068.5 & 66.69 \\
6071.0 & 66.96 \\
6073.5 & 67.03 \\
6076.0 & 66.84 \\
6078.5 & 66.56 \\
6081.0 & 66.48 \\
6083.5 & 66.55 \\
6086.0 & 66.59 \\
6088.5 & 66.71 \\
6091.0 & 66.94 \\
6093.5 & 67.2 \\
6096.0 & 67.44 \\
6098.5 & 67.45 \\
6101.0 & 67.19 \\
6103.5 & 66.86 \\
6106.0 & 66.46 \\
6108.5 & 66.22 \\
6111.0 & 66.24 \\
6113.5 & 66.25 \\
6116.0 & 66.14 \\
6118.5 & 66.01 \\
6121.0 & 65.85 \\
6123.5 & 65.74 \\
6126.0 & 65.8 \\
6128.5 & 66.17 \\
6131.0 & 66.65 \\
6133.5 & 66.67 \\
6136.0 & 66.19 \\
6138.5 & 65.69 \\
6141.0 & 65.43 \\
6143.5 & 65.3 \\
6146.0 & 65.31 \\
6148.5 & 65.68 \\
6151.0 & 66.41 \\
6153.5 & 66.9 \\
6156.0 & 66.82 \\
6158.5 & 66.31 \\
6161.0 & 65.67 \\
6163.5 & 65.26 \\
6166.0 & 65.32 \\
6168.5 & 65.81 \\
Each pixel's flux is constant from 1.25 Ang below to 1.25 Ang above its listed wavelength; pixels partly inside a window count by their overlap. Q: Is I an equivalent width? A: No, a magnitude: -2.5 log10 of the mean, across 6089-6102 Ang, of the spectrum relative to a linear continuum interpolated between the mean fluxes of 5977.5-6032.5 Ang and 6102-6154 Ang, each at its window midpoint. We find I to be -0.01 mag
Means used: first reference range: 67.5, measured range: 67.2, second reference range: 66.1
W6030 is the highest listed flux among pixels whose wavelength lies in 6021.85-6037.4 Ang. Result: 67.55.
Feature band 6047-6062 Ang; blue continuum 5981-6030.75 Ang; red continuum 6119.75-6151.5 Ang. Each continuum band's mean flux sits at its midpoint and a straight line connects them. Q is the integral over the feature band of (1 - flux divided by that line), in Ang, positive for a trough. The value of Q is 0.0 Ang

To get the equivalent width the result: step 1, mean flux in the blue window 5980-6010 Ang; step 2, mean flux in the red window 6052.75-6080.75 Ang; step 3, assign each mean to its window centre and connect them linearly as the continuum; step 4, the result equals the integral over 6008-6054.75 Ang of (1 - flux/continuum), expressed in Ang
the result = 0.0 Ang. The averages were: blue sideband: 67.7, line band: 67.1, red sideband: 66.7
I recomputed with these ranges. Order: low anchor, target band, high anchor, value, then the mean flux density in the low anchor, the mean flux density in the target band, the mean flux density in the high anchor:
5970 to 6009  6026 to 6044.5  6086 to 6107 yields 0.01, 67.7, 67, 67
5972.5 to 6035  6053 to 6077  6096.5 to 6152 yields 0.00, 67.5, 66.7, 66.2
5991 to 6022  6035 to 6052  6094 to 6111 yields 0.01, 67.7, 67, 66.9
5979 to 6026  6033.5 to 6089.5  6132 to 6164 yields 0.00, 67.6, 66.8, 66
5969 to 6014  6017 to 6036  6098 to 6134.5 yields 0.01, 67.7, 66.8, 66.4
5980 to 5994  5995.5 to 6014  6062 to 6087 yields -0.01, 67.6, 67.8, 66.7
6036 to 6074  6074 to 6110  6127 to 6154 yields -0.01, 66.8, 66.8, 66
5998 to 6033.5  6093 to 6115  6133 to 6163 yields -0.01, 67.3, 66.8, 66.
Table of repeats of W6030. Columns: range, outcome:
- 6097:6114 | 67.45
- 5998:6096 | 68.39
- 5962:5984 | 68.22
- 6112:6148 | 66.67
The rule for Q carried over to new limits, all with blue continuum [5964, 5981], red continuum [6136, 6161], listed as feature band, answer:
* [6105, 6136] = 0.03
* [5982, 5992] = 0.00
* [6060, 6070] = 0.04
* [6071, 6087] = -0.01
